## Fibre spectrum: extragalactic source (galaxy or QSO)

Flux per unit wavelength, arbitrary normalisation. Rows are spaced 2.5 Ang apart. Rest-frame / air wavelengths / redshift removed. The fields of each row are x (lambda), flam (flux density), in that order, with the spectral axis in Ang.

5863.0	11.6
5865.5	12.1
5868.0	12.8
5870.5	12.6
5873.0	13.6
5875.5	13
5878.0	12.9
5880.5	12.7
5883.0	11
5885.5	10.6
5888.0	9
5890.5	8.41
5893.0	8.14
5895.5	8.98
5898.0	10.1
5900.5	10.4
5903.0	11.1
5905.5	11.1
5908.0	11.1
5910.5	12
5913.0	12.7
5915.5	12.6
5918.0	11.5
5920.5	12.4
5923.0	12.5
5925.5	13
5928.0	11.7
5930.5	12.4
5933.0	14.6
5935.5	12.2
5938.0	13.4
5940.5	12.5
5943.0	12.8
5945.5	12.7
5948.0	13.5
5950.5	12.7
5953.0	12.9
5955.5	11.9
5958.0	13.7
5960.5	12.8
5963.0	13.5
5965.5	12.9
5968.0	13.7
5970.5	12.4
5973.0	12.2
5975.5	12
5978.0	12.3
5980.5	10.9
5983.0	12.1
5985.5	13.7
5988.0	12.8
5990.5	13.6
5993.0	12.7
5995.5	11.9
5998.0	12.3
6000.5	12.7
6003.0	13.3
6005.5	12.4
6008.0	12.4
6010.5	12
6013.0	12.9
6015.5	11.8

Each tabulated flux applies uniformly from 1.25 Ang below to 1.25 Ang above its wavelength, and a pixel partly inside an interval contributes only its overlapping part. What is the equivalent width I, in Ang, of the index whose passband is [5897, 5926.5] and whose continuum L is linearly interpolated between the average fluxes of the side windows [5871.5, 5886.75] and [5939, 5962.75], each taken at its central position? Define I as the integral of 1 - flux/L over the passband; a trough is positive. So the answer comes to 2.0 Ang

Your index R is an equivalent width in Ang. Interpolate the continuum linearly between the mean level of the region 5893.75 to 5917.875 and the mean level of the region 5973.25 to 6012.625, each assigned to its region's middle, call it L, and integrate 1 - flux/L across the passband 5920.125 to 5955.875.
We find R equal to -3.7 Ang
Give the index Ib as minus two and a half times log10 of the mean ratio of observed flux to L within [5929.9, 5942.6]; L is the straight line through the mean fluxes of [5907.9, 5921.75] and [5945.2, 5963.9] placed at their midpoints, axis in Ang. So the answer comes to -0.04 mag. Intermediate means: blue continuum 12.1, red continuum 13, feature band 13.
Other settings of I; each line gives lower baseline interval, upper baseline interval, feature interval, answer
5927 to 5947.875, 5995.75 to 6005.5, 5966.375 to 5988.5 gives 0.4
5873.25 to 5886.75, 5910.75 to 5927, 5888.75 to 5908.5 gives 3.9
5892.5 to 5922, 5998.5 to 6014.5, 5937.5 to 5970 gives -3.3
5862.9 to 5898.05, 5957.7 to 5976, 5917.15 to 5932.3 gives -0.4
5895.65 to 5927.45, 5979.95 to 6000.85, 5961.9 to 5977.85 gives -0.6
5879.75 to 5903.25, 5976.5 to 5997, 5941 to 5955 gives -1.7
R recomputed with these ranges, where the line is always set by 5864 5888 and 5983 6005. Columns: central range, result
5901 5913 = 0.9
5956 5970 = -0.6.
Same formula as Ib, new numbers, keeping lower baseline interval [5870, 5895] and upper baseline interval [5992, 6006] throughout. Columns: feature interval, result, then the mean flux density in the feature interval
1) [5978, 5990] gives -0.01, 12.4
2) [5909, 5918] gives -0.07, 12.3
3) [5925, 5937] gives -0.10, 12.8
